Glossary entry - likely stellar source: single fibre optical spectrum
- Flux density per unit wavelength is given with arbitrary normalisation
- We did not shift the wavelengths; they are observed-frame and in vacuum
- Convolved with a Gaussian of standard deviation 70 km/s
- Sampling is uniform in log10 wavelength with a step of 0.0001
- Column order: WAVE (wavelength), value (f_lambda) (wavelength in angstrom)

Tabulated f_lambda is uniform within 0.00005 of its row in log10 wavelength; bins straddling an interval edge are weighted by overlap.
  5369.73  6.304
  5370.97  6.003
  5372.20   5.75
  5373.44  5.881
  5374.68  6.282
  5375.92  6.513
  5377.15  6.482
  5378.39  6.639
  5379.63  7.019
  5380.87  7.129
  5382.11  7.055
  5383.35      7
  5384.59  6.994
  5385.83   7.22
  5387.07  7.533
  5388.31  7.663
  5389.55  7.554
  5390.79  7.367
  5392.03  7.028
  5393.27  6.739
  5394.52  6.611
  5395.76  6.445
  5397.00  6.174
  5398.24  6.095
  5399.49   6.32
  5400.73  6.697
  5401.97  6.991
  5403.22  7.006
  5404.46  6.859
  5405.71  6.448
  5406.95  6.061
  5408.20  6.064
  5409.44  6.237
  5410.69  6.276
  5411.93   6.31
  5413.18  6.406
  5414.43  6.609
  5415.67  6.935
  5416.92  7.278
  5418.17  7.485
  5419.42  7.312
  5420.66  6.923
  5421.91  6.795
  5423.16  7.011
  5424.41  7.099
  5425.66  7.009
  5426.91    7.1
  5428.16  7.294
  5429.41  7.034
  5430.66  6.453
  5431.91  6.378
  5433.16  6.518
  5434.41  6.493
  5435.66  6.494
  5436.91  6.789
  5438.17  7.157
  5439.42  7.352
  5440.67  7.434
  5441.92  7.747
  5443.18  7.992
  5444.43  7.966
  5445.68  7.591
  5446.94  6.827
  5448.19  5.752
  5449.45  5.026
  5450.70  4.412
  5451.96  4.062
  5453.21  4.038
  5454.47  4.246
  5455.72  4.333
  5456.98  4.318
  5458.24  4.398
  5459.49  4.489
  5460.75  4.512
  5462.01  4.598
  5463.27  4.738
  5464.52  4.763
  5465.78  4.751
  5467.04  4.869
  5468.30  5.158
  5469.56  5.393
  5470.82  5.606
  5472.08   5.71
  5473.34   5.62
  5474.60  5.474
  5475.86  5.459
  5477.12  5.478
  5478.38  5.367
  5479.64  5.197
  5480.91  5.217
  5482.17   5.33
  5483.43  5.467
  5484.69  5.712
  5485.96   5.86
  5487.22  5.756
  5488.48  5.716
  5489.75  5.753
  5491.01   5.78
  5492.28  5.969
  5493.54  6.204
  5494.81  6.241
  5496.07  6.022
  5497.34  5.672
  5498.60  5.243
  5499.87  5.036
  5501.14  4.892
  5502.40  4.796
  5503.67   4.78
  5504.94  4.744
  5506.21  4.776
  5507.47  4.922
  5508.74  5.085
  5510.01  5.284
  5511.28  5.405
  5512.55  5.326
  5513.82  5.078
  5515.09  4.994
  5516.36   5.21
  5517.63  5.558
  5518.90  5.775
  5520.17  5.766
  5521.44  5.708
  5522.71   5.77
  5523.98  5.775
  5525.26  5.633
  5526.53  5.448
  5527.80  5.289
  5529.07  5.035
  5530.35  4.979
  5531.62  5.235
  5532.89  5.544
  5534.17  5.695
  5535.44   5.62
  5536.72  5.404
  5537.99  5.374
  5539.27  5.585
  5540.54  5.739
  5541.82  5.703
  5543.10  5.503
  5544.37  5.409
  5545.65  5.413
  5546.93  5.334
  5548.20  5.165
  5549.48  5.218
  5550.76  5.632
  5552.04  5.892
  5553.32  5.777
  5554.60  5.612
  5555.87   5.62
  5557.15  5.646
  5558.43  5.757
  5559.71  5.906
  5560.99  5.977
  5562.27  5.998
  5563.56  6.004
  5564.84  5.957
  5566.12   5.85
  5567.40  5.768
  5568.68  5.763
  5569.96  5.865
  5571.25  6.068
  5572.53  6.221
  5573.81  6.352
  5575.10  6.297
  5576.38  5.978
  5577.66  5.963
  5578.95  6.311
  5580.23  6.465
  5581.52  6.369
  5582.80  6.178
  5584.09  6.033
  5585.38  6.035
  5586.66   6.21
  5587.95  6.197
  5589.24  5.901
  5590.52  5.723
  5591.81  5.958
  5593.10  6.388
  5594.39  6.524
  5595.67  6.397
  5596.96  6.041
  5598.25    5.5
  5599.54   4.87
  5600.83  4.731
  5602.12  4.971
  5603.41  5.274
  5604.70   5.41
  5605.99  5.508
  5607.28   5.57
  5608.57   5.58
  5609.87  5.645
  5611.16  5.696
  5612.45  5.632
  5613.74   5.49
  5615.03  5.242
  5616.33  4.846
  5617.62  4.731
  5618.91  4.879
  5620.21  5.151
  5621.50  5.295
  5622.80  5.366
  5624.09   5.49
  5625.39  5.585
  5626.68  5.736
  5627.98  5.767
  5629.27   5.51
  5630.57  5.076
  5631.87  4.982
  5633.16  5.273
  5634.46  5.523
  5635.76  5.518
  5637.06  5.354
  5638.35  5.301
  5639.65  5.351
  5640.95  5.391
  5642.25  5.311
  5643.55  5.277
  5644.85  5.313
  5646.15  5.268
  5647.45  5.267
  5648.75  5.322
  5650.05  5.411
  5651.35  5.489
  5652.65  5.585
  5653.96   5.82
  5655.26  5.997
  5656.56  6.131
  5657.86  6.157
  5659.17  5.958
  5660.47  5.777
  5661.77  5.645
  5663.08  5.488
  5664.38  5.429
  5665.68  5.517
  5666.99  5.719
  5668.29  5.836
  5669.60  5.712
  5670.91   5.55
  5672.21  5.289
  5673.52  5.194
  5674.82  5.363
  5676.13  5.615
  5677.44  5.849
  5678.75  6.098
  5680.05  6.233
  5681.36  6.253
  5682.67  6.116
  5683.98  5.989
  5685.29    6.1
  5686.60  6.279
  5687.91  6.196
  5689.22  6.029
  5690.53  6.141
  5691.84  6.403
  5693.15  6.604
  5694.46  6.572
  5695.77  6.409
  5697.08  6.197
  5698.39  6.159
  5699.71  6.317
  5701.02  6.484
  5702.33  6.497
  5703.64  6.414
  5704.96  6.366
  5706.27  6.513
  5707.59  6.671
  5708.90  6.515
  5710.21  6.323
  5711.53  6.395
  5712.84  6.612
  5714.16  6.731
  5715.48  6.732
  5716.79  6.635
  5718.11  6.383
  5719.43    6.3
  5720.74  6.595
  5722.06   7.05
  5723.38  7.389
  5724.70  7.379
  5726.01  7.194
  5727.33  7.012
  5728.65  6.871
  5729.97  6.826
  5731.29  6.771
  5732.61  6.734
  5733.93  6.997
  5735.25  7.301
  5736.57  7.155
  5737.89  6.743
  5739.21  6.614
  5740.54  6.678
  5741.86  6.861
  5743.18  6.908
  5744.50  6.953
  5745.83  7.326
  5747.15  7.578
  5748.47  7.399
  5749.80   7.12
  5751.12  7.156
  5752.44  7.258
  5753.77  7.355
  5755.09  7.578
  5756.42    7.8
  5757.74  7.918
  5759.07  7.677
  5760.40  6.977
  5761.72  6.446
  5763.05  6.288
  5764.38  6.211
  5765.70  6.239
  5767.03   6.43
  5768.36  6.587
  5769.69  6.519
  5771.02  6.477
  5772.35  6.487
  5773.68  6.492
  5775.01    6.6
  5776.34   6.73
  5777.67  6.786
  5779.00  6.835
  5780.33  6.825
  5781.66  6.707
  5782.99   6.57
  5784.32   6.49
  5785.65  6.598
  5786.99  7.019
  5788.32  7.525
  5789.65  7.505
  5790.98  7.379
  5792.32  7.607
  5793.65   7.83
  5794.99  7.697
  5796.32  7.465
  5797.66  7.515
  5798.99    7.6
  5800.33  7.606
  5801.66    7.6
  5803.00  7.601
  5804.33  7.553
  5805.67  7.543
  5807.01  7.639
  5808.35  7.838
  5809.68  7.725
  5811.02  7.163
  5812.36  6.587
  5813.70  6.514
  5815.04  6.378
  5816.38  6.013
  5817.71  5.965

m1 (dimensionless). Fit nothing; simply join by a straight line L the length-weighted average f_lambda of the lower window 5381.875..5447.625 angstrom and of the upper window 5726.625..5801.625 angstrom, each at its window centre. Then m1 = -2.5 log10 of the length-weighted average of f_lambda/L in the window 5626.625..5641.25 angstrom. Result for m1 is 0.28 mag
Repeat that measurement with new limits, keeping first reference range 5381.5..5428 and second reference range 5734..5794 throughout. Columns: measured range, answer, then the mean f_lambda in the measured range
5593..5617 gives 0.24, 5.52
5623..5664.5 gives 0.25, 5.52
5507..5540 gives 0.26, 5.41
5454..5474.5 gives 0.37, 4.87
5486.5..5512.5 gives 0.26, 5.4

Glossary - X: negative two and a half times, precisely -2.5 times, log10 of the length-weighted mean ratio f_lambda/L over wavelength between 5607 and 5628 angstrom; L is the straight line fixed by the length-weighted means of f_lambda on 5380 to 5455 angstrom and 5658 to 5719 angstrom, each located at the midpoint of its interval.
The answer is 0.17 mag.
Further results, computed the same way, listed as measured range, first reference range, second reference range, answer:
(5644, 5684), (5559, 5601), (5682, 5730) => 0.121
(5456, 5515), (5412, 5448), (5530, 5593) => 0.232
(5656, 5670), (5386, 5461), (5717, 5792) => 0.180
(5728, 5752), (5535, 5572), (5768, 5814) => -0.029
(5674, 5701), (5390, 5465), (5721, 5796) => 0.117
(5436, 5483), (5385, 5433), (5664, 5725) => 0.206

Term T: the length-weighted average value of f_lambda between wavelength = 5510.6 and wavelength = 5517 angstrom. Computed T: 5.2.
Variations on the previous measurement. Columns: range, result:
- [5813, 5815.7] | 6.44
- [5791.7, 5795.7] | 7.71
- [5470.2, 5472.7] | 5.66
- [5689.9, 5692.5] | 6.28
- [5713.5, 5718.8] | 6.61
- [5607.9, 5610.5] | 5.6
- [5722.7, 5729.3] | 7.17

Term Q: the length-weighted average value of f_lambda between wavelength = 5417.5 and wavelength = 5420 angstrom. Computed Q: 7.38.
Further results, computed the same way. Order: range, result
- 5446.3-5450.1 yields 5.86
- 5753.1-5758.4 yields 7.66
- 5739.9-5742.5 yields 6.77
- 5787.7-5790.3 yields 7.52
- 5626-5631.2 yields 5.53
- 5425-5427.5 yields 7.05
